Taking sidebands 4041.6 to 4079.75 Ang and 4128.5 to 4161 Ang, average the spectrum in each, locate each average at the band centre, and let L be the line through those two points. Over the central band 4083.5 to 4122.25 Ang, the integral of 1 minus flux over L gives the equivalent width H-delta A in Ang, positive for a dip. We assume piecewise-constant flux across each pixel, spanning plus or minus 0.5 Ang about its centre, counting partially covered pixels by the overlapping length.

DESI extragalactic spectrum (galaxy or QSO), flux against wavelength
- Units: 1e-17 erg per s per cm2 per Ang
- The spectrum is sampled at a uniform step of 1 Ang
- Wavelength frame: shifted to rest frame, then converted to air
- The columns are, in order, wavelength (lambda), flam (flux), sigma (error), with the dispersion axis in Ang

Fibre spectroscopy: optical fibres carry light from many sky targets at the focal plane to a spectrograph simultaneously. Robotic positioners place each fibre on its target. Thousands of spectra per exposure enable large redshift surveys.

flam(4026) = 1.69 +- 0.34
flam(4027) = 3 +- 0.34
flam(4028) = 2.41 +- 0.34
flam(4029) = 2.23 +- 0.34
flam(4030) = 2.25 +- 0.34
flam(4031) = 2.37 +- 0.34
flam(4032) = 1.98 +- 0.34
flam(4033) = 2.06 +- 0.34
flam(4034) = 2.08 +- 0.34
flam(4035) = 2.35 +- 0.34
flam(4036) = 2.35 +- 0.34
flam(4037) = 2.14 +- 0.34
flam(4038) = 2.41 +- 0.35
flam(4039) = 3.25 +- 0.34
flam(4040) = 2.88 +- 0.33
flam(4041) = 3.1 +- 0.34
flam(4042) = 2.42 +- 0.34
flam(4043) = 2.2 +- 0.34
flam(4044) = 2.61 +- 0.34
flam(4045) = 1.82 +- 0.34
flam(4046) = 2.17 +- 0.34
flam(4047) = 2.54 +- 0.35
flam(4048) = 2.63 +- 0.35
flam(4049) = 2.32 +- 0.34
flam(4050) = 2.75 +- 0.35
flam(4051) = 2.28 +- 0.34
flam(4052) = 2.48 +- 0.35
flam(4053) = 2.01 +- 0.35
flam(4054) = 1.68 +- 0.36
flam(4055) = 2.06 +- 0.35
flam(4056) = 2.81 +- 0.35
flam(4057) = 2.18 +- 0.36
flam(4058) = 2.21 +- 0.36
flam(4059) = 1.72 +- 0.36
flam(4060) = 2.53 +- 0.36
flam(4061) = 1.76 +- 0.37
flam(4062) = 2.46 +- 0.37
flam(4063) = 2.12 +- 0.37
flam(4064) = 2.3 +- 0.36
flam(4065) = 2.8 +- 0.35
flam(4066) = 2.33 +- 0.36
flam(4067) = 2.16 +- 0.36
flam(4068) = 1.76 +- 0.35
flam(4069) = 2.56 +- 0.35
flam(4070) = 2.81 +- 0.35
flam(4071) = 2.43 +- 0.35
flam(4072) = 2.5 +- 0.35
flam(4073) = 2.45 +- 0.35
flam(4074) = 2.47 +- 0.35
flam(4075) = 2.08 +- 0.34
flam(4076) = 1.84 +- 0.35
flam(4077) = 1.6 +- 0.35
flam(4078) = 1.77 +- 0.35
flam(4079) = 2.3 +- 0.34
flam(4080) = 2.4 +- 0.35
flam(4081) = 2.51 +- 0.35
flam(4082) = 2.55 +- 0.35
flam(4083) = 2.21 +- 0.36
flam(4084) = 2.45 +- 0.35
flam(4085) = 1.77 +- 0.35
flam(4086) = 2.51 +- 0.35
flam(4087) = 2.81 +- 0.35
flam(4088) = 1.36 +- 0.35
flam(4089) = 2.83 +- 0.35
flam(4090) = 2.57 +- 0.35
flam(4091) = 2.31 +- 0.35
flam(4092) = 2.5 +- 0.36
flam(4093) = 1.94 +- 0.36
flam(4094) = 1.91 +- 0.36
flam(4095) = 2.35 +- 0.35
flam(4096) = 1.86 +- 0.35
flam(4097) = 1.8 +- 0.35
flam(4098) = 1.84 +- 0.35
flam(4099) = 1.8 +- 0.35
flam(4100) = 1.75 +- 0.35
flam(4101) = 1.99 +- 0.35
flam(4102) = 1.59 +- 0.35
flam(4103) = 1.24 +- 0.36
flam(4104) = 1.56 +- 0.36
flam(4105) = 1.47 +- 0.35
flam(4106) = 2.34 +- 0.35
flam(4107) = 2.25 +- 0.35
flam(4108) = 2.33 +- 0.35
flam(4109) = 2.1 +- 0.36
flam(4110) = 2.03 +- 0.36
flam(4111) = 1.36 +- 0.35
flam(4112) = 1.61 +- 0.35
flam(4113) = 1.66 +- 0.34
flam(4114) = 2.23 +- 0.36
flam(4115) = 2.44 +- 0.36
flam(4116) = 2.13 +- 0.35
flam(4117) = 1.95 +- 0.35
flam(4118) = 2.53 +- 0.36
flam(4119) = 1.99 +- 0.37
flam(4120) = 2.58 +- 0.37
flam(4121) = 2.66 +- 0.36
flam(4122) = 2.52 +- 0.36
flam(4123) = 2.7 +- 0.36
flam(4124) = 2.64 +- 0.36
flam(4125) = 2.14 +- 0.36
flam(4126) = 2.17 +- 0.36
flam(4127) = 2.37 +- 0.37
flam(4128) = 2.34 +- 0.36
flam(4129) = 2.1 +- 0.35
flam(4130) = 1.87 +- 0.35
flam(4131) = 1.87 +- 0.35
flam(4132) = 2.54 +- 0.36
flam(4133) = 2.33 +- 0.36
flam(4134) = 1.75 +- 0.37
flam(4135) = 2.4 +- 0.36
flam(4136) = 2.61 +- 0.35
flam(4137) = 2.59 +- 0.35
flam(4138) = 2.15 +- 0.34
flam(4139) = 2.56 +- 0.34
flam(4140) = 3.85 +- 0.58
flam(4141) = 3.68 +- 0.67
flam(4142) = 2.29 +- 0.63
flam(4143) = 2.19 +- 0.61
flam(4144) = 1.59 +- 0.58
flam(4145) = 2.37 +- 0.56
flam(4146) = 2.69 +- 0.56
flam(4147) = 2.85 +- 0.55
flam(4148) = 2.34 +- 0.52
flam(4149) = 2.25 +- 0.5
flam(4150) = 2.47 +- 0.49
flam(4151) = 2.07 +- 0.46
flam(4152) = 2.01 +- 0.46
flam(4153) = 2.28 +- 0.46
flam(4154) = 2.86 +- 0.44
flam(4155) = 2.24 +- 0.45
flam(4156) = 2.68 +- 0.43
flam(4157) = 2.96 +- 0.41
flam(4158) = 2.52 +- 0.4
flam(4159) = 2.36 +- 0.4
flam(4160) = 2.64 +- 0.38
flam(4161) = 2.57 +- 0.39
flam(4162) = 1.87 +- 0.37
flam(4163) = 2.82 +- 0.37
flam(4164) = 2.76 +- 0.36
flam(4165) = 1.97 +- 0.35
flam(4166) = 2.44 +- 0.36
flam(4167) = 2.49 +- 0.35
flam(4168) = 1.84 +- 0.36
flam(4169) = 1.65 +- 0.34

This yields 4.6 Ang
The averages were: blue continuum 2.26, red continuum 2.44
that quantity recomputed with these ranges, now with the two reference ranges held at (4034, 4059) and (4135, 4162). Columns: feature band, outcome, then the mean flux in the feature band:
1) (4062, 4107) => 5.1 Ang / 2.15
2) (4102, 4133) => 4.4 Ang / 2.12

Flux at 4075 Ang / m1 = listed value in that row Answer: 2.08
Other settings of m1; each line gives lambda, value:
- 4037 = 2.14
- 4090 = 2.57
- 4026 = 1.69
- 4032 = 1.98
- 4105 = 1.47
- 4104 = 1.56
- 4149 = 2.25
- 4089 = 2.83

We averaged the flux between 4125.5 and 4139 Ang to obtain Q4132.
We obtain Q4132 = 2.25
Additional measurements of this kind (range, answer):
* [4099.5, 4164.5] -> 2.29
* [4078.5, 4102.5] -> 2.16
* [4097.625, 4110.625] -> 1.86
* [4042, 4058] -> 2.3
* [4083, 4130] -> 2.12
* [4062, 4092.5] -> 2.3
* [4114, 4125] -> 2.39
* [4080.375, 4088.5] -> 2.27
